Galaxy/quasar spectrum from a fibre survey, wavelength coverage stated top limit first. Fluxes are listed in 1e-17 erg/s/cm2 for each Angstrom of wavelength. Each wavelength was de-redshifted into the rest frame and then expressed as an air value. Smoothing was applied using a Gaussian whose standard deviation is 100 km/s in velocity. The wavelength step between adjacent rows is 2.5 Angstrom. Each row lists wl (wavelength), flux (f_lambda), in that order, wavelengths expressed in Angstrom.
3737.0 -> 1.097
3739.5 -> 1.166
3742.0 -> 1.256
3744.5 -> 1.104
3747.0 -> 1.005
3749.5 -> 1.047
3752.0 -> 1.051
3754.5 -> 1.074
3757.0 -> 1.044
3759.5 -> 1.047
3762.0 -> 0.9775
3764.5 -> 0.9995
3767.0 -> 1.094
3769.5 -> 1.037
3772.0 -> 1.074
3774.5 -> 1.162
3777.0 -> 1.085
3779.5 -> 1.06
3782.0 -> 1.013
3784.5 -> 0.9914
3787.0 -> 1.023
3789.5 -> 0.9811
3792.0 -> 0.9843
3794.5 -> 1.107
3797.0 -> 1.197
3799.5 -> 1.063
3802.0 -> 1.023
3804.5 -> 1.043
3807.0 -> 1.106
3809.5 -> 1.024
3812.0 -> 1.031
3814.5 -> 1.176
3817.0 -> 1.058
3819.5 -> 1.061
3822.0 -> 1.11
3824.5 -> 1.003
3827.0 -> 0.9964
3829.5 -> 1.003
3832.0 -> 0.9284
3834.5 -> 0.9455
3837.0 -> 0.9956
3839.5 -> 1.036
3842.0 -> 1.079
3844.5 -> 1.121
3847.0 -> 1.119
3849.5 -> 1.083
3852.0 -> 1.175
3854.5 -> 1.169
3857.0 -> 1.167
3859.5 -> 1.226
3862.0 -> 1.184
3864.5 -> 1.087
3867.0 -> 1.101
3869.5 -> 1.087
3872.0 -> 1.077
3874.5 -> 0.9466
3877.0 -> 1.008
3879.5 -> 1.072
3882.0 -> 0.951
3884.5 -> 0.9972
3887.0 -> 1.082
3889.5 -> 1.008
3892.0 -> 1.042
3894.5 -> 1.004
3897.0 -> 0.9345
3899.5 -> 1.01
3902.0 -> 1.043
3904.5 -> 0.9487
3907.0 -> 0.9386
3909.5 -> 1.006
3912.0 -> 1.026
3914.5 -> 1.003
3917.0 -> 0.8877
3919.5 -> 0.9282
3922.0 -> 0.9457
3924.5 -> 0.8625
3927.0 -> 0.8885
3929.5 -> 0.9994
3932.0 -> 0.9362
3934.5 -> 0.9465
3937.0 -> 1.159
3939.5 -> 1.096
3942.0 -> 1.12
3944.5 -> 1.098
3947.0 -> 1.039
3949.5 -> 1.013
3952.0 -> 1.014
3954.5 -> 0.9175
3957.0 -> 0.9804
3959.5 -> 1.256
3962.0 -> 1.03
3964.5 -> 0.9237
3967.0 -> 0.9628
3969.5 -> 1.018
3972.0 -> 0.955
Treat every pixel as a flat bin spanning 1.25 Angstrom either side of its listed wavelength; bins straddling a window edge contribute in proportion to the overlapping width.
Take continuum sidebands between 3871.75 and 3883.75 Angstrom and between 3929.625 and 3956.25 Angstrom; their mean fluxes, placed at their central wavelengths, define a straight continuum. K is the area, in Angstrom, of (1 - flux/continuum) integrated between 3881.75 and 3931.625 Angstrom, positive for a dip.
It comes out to 2.0 Angstrom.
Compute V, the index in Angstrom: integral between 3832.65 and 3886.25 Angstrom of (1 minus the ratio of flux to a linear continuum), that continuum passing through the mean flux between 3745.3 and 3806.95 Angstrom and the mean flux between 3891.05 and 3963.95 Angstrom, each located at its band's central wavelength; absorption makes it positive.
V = -2.7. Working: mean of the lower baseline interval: 1.05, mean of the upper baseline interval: 1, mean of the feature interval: 1.08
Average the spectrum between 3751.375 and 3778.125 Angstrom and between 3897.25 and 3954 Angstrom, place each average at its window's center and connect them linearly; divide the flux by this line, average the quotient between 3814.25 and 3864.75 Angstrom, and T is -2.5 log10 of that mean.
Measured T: -0.05 mag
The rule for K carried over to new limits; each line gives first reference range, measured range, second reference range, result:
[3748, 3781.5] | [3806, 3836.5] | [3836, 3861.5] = 1.77 Angstrom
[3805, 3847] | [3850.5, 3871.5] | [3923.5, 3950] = -2.24 Angstrom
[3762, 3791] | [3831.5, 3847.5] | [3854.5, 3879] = 0.75 Angstrom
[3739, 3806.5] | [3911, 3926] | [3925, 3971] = 1.27 Angstrom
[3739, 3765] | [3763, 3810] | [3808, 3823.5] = 0.73 Angstrom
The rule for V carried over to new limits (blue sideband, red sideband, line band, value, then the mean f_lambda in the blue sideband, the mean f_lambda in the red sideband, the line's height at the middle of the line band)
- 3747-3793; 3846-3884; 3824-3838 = 1.3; 1.04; 1.09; 1.08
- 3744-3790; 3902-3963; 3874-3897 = 0.1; 1.05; 1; 1.01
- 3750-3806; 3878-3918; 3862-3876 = -0.8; 1.05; 0.998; 1.01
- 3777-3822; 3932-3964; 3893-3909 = 1.1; 1.06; 1.05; 1.05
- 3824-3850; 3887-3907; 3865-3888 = -0.6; 1.03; 1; 1.01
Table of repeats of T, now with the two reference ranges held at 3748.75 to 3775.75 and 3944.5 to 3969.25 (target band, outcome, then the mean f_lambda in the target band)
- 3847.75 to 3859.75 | -0.12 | 1.16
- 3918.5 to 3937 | 0.09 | 0.945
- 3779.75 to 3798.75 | 0.01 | 1.04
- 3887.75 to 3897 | 0.02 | 1.01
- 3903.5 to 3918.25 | 0.06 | 0.969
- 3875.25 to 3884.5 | 0.03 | 1.01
